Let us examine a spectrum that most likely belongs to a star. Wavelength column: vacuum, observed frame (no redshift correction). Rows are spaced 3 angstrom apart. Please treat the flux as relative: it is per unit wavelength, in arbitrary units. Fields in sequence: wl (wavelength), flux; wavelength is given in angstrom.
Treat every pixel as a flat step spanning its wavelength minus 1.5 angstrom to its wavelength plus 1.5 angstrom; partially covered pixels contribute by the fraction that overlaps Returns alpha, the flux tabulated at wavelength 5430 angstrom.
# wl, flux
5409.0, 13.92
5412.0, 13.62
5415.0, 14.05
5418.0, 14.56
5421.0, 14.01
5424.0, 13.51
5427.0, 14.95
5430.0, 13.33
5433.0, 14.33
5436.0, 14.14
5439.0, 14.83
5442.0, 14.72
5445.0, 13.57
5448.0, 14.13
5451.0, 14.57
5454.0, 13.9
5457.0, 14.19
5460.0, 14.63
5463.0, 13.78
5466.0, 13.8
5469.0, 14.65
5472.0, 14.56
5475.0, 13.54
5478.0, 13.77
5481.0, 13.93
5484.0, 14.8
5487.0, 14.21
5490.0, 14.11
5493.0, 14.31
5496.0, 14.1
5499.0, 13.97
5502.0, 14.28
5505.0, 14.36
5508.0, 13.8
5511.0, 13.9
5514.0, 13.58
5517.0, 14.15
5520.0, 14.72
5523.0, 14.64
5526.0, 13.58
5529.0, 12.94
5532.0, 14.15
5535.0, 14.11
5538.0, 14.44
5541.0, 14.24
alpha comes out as 13.33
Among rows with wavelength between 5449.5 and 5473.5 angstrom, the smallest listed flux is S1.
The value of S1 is 13.78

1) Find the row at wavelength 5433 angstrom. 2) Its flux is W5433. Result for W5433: 14.33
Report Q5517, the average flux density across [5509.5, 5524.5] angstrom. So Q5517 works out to 14.2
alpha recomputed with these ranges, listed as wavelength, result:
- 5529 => 12.94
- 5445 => 13.57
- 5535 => 14.11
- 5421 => 14.01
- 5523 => 14.64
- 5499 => 13.97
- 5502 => 14.28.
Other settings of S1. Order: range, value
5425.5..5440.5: 13.33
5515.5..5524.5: 14.15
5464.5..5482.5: 13.54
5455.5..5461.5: 14.19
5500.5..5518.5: 13.58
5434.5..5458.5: 13.57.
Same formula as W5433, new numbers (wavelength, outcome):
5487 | 14.21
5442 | 14.72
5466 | 13.8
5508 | 13.8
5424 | 13.51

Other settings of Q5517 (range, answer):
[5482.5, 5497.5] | 14.3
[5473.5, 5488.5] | 14.1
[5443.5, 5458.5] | 14.1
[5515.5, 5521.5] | 14.4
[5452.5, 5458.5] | 14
